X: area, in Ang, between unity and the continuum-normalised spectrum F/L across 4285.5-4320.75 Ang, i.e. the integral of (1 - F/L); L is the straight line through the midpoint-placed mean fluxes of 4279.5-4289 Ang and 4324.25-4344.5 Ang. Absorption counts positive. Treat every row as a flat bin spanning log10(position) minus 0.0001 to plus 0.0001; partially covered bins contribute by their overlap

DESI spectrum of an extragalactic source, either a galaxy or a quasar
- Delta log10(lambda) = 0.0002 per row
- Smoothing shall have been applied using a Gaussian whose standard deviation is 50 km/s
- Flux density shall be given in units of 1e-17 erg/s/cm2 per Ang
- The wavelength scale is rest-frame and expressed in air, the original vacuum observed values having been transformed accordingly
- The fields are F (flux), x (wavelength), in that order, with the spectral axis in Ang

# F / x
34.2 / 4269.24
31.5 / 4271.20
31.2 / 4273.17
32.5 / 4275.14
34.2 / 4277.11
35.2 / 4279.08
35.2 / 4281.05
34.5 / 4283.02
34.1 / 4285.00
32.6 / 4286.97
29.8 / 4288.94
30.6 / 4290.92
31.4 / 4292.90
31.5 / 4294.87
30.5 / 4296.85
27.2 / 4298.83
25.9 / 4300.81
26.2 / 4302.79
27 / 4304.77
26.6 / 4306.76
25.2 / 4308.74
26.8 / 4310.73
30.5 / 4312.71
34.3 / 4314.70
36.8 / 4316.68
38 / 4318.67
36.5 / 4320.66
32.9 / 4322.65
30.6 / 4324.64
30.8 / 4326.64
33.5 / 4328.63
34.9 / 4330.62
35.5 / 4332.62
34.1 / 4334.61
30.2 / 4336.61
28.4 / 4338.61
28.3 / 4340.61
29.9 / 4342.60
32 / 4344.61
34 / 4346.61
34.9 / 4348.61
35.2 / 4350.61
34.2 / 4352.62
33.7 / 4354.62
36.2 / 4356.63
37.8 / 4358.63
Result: 2.8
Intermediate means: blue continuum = 33.7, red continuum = 31.7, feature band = 30.3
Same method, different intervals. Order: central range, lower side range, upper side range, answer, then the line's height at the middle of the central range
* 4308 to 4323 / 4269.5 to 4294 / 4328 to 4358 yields 0.1 Ang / 32.9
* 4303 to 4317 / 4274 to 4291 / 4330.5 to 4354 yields 1.7 Ang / 33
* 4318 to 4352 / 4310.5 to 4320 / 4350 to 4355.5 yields 1.2 Ang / 34.1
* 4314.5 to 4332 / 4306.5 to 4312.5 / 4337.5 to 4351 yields -3.5 Ang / 28.7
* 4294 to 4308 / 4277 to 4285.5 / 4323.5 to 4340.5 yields 2.5 Ang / 33.7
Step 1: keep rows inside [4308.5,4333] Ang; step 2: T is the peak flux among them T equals 38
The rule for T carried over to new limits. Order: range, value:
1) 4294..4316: 34.3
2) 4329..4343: 35.5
